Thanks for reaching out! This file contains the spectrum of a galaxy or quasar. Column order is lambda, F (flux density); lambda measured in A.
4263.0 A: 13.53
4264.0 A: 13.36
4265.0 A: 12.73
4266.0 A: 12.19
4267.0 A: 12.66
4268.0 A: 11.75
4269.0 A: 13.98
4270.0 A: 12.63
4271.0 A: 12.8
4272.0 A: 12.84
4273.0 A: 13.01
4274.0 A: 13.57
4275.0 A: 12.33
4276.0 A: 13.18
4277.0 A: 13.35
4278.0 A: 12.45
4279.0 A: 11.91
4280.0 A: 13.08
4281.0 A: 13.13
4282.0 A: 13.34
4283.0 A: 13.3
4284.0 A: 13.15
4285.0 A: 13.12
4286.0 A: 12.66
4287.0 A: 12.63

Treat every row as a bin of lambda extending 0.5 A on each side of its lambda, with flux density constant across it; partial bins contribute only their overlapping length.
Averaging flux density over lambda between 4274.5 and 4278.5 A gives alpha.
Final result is 12.8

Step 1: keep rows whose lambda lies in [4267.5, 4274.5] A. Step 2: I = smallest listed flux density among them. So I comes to 11.75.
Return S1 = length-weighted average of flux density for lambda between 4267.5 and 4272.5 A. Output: 12.8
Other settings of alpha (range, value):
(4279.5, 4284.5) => 13.2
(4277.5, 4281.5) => 12.6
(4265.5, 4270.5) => 12.6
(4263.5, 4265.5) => 13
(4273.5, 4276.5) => 13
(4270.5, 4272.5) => 12.8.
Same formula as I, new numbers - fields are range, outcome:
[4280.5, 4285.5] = 13.12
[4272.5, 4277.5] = 12.33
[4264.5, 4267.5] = 12.19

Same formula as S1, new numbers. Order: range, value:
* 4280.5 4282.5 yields 13.2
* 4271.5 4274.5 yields 13.1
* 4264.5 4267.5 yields 12.5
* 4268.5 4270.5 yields 13.3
